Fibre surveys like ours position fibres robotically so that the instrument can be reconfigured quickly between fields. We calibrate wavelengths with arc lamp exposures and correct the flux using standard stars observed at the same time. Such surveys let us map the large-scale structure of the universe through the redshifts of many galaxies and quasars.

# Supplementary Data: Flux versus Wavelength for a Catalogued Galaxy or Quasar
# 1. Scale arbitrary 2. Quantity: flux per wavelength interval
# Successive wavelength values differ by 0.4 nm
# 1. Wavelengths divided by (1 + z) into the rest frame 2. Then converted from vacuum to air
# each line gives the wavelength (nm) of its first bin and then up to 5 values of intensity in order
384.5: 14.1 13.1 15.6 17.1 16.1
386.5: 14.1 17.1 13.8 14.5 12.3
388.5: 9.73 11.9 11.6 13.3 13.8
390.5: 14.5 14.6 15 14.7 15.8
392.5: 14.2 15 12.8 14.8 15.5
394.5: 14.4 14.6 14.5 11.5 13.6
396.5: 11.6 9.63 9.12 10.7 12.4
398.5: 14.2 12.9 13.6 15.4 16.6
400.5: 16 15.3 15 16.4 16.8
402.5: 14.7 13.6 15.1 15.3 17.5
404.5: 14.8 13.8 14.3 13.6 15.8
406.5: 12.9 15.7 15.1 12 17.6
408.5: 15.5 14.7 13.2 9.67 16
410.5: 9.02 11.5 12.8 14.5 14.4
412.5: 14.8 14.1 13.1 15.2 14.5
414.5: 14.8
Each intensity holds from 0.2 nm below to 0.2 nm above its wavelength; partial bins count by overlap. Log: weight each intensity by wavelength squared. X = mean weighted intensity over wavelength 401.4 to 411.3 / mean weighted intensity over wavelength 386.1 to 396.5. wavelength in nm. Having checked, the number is 1.11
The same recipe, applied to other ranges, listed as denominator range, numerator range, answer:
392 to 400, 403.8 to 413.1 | 1.12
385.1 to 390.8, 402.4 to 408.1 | 1.15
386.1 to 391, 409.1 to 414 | 1.10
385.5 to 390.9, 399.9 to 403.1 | 1.20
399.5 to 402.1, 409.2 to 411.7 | 0.81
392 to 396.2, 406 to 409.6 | 1.10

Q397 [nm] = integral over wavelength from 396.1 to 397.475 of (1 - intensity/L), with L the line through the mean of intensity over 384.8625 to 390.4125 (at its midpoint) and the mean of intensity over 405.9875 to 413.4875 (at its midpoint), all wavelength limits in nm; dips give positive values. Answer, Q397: 0.32 nm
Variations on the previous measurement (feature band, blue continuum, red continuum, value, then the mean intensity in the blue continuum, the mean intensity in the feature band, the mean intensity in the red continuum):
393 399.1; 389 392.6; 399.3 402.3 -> 0.86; 14.1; 12.9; 15.8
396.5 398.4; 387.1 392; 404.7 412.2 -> 0.39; 13.4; 10.8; 13.8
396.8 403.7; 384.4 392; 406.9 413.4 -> -0.10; 14.1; 14.1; 13.7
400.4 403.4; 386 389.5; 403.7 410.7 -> -0.29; 13.4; 15.3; 14.2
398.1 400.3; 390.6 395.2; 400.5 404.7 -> 0.12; 14.7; 14.3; 15.5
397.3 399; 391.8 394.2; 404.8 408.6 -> 0.29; 14.7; 12.1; 14.6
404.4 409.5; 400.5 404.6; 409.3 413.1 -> -0.12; 15.5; 14.5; 13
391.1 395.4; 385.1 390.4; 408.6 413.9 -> -0.27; 13.9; 14.7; 13.3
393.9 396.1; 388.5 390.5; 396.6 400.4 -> -0.24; 12.5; 14.1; 12.8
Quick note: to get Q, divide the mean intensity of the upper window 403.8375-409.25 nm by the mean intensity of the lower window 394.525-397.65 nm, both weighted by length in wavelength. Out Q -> 1.22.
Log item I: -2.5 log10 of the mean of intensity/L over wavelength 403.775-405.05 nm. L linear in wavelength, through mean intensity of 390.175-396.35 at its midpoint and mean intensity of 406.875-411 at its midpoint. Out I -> -0.12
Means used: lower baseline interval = 14.3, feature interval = 15.4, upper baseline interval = 13.6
